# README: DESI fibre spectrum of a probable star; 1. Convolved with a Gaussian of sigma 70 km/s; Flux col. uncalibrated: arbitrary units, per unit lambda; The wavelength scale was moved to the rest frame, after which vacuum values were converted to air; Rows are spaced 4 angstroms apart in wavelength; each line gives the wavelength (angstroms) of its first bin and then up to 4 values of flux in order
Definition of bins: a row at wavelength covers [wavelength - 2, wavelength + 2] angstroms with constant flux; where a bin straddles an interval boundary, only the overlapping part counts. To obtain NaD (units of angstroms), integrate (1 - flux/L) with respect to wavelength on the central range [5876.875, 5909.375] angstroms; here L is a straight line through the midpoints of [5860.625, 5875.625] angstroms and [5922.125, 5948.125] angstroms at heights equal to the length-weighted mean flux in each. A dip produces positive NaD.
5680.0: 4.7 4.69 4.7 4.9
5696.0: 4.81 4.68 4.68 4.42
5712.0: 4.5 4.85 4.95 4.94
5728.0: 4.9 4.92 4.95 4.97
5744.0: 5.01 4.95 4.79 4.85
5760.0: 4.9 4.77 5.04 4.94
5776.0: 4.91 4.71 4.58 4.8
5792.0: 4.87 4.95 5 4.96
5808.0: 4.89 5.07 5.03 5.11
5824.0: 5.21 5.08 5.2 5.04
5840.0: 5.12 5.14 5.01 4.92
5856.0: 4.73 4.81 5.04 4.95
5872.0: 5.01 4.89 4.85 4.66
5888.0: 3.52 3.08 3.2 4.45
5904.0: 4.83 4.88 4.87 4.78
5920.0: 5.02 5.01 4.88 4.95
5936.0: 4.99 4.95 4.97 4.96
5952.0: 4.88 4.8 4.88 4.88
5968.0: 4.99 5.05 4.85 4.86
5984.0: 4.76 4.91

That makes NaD 5.0 angstroms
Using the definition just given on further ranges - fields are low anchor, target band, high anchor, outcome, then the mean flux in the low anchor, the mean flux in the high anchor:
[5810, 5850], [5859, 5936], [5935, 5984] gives 5.86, 5.1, 4.91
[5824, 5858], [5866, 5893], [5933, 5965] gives 2.83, 5.04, 4.92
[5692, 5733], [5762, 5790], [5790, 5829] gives 0.61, 4.77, 5.02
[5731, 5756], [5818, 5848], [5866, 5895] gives -3.62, 4.93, 4.38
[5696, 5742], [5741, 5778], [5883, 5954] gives -1.17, 4.8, 4.6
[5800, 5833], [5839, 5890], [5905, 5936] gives 1.85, 5.06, 4.92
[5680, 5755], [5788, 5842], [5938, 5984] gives -2.03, 4.81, 4.91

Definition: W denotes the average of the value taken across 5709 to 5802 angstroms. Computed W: 4.87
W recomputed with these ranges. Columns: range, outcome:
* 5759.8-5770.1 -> 4.9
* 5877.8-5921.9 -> 4.38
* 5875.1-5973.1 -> 4.68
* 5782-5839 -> 4.99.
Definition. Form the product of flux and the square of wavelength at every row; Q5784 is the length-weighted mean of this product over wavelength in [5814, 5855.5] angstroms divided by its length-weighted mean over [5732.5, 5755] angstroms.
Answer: 1.06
